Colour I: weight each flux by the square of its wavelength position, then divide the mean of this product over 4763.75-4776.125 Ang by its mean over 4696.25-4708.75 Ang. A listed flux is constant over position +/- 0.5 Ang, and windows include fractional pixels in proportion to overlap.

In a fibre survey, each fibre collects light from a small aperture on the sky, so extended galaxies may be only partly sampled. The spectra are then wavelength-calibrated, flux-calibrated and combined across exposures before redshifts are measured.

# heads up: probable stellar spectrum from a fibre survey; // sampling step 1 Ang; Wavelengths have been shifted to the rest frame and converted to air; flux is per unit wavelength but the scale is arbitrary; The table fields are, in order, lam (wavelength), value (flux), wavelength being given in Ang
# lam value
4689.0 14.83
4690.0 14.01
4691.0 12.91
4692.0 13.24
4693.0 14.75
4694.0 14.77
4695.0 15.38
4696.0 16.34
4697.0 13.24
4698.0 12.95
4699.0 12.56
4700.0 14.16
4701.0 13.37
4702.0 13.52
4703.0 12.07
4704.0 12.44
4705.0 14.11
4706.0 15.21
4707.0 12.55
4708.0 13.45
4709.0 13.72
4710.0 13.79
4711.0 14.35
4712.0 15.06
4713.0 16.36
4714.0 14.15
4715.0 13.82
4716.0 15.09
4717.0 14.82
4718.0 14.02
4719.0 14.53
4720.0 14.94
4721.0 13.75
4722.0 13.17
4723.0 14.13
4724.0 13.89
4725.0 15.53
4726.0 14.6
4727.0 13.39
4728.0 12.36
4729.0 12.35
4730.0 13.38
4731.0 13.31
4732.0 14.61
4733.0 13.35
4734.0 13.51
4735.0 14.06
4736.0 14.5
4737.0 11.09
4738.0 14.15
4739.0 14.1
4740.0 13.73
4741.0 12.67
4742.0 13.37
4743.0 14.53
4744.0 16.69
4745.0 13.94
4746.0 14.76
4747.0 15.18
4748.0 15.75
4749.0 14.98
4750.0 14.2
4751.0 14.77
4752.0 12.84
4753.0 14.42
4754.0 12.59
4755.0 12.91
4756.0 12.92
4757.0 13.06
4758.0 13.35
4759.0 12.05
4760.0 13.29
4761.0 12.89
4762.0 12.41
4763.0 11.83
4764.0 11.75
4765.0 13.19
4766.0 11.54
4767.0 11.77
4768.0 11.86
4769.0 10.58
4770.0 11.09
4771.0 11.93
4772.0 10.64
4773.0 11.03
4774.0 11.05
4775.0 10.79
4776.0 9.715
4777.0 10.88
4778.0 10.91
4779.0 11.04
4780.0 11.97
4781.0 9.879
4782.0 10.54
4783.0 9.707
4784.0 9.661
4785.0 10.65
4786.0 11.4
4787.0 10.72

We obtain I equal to 0.9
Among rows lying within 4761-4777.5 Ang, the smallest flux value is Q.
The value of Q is 9.715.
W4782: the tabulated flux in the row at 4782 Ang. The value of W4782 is 10.54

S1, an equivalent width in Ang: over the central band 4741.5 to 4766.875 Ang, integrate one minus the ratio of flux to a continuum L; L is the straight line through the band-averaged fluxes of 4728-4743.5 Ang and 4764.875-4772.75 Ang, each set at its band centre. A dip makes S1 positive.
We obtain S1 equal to -2.4 Ang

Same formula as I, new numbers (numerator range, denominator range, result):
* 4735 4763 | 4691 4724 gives 0.99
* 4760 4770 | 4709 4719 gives 0.84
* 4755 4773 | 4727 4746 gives 0.90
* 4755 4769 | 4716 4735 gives 0.91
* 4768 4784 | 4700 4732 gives 0.79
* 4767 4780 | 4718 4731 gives 0.81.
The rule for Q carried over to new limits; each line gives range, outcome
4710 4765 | 11.09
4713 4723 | 13.17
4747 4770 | 10.58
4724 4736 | 12.35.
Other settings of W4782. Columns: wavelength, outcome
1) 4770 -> 11.09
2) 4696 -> 16.34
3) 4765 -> 13.19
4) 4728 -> 12.36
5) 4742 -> 13.37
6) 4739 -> 14.1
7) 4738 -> 14.15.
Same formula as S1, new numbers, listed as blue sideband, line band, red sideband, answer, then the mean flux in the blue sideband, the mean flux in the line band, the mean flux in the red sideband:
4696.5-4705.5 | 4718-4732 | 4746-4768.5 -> -0.7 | 13.2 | 13.8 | 13.2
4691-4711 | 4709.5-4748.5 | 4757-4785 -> -4.0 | 13.8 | 14.1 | 11.4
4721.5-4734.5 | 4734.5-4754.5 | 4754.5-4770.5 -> -1.7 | 13.7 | 14.1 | 12.3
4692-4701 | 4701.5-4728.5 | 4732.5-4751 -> 0.2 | 14.2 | 14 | 14.2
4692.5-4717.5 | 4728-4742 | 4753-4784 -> -0.5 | 14.1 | 13.4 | 11.7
